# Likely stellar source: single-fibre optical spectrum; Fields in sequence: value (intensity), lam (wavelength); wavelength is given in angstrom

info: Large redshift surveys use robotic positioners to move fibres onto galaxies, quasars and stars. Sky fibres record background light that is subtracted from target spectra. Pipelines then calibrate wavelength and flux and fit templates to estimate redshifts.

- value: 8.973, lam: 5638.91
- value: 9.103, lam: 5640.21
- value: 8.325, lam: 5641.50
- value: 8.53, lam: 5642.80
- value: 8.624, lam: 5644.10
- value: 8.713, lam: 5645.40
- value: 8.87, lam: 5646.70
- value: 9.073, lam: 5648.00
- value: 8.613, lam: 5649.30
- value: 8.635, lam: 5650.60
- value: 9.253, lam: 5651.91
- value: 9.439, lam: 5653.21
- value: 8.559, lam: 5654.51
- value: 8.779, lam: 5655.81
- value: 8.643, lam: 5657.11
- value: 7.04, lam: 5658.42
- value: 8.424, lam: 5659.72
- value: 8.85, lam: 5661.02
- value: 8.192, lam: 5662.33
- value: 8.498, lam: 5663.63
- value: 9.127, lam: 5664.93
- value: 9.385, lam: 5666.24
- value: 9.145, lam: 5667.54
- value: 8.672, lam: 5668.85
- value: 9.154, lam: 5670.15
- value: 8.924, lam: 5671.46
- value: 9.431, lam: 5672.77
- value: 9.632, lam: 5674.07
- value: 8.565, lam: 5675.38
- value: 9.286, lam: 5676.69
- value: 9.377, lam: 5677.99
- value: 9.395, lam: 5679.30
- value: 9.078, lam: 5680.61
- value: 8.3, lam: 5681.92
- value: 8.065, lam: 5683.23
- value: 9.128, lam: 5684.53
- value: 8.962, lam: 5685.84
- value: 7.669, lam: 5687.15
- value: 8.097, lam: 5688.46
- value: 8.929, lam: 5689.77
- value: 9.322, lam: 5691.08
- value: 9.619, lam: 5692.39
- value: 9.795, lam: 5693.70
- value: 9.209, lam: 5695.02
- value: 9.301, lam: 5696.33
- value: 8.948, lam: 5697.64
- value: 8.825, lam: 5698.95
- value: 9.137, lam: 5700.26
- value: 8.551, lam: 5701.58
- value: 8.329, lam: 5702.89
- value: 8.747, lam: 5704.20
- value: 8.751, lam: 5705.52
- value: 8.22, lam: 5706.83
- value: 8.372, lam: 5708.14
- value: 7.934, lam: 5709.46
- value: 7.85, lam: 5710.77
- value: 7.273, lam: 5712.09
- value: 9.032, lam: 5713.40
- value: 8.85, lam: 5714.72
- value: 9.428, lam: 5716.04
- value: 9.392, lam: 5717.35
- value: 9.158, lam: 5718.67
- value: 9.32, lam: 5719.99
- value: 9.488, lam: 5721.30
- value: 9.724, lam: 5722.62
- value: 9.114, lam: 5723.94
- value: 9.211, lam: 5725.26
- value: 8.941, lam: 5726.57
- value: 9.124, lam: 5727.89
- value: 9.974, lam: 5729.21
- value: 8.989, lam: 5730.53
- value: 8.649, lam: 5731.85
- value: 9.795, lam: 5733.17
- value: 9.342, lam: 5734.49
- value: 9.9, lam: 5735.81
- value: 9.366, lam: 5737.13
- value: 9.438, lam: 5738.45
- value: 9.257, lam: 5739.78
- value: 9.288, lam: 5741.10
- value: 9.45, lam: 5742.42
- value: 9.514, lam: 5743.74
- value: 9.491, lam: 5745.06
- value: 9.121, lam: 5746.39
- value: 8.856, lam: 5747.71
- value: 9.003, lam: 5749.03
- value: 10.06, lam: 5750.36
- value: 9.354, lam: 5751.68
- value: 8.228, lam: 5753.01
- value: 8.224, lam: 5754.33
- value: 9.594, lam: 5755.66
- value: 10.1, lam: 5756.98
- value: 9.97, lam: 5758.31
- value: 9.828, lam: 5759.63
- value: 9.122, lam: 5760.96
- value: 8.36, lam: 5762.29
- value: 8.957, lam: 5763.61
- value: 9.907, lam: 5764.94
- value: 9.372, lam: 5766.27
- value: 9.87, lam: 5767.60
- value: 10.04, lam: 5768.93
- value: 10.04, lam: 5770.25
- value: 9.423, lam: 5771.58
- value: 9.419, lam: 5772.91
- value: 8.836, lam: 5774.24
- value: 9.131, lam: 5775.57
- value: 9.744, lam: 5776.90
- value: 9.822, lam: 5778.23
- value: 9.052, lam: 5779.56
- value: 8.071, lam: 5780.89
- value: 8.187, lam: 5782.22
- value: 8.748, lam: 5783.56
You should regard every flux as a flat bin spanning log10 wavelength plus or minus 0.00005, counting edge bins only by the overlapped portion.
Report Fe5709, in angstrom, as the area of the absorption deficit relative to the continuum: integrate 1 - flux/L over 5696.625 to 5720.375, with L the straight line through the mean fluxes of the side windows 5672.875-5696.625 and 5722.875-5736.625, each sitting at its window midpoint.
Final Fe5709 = 1.27 angstrom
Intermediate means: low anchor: 8.99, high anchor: 9.32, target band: 8.67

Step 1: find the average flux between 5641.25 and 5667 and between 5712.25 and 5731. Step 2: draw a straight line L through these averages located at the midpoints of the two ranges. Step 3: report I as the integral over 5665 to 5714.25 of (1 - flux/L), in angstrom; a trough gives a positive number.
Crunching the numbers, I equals 0.75 angstrom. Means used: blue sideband 8.69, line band 8.82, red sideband 9.22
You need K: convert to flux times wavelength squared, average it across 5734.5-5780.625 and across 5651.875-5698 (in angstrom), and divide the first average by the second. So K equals 1.09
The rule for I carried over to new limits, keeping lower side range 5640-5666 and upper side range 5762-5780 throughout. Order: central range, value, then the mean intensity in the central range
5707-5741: 0.28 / 9.07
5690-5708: 0.03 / 8.96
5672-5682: -0.40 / 9.18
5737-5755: 0.20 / 9.18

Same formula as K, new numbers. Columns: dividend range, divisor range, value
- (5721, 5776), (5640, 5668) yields 1.11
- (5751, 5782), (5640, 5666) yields 1.12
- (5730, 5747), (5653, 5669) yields 1.11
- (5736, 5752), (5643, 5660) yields 1.12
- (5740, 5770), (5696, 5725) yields 1.08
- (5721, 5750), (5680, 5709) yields 1.08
